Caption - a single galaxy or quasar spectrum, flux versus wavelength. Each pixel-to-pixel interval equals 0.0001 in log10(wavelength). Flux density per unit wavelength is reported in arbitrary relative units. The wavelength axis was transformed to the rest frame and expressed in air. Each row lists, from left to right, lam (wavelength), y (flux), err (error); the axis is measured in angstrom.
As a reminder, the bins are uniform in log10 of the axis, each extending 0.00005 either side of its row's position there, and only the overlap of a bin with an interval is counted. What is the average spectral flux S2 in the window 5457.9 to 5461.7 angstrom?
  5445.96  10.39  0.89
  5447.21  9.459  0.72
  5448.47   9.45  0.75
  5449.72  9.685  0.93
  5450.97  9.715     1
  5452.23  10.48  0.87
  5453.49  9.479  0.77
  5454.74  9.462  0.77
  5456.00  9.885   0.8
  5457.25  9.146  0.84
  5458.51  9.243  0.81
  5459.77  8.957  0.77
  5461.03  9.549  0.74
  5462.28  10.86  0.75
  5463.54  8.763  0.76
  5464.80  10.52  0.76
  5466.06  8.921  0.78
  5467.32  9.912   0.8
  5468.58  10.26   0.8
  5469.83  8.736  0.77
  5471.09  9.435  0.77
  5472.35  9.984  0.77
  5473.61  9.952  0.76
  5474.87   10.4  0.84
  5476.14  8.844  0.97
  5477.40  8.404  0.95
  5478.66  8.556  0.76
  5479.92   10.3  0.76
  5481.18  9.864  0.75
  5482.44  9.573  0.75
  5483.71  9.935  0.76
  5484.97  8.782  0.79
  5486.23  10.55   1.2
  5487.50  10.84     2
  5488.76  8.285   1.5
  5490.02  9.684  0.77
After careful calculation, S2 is 9.28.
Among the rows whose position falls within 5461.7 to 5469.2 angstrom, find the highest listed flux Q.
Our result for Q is 10.86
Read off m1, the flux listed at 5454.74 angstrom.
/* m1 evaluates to 9.462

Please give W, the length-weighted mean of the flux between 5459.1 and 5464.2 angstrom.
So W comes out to 9.53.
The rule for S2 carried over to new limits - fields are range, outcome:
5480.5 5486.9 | 9.74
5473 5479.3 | 9.22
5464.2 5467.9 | 9.77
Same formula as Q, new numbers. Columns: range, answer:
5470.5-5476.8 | 10.4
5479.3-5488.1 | 10.84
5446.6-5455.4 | 10.48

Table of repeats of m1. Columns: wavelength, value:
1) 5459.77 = 8.957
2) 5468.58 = 10.26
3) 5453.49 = 9.479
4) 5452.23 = 10.48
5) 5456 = 9.885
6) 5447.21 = 9.459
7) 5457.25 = 9.146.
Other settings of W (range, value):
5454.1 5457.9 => 9.51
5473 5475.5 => 10.2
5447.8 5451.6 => 9.62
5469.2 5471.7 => 9.12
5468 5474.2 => 9.68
